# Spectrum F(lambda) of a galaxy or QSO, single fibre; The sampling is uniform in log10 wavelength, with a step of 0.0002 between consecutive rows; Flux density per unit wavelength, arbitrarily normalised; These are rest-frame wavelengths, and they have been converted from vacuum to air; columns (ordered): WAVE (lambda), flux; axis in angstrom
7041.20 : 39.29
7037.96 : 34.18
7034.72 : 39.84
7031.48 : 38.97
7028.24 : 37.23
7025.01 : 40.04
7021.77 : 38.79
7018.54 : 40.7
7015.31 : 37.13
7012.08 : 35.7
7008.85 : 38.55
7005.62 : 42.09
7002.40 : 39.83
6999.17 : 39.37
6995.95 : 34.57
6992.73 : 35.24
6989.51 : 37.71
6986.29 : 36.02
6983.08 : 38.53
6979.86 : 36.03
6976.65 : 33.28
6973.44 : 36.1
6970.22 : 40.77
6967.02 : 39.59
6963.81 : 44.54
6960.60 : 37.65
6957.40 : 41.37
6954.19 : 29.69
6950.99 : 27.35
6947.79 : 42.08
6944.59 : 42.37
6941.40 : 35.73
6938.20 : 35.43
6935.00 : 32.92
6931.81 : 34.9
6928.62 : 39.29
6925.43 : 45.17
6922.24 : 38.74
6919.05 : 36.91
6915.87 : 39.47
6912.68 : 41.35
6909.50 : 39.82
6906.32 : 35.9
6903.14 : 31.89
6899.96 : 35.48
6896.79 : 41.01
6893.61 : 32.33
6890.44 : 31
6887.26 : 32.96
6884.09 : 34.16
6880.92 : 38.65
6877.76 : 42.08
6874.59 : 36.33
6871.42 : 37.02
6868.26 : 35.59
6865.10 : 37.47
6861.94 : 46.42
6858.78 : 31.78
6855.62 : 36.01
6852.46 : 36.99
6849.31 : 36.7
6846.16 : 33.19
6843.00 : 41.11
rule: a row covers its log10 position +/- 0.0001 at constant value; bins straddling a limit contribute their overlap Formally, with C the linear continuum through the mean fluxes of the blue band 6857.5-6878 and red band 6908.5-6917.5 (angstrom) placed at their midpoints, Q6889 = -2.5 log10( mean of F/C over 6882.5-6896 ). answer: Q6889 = 0.18 mag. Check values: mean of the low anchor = 37.9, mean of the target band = 33.1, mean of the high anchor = 40.2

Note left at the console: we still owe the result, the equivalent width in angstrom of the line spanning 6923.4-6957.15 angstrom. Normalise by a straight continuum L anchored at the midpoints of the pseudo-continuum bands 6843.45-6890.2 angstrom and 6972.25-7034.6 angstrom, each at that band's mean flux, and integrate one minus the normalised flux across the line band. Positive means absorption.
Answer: 0.51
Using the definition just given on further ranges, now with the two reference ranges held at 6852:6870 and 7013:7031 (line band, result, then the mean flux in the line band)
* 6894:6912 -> 0.5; 36.8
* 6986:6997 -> 0.7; 35.9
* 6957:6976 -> -0.7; 39.6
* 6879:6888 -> 0.4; 35.8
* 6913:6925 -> -0.5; 39.3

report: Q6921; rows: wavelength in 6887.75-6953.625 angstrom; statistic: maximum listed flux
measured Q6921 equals 45.17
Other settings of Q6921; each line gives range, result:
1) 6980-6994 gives 38.53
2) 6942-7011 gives 44.54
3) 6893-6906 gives 41.01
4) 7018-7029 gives 40.7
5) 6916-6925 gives 38.74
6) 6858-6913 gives 46.42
